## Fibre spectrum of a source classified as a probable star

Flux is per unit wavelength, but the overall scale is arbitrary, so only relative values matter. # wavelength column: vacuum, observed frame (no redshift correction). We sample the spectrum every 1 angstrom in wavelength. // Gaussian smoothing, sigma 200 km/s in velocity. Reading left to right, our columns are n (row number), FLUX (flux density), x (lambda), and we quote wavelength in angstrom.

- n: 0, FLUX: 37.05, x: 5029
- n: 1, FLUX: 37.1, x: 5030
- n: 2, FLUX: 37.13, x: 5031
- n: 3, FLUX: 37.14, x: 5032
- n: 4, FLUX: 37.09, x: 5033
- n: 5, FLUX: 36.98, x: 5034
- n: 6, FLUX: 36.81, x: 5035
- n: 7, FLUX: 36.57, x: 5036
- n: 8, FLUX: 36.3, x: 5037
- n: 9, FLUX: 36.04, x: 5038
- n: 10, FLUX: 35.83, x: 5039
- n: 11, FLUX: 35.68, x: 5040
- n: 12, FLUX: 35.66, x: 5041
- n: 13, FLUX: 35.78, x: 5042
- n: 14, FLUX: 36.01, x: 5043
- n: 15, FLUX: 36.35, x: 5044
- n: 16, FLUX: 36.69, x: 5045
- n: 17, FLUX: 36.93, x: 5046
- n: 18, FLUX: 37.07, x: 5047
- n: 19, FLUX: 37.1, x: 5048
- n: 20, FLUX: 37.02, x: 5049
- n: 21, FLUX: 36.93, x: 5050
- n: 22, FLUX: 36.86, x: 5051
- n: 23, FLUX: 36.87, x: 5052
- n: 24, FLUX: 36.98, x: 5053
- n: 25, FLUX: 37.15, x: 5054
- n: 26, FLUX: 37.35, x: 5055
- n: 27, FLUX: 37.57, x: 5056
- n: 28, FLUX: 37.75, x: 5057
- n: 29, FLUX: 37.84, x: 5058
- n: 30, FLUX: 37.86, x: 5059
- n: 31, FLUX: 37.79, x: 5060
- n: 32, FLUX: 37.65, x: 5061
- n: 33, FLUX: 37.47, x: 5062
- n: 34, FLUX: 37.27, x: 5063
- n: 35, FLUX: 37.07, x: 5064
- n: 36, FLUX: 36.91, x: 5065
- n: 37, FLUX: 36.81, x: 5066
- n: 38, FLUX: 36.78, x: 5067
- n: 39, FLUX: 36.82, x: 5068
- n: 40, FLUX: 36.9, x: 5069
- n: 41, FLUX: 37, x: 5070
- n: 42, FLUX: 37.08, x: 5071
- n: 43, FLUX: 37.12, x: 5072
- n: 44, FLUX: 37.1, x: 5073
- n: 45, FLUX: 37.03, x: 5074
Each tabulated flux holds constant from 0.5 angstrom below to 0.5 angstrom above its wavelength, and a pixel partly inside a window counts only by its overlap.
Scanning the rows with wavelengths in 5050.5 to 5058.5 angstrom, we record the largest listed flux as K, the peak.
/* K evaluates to 37.84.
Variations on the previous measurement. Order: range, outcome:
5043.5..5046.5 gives 36.93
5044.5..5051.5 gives 37.1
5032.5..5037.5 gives 37.09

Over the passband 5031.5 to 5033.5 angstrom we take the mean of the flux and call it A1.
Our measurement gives 37.1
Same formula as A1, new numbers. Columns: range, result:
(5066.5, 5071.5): 36.9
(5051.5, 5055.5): 37.1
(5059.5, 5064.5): 37.5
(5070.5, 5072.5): 37.1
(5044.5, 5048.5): 36.9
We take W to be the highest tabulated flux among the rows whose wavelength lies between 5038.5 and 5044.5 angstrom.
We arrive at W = 36.35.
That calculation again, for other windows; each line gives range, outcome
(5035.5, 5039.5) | 36.57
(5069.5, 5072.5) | 37.12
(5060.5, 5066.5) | 37.65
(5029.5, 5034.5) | 37.14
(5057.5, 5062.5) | 37.86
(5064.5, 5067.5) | 36.91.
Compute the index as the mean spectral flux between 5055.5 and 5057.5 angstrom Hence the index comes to 37.7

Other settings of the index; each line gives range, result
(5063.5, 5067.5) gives 36.9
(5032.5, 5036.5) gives 36.9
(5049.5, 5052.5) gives 36.9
